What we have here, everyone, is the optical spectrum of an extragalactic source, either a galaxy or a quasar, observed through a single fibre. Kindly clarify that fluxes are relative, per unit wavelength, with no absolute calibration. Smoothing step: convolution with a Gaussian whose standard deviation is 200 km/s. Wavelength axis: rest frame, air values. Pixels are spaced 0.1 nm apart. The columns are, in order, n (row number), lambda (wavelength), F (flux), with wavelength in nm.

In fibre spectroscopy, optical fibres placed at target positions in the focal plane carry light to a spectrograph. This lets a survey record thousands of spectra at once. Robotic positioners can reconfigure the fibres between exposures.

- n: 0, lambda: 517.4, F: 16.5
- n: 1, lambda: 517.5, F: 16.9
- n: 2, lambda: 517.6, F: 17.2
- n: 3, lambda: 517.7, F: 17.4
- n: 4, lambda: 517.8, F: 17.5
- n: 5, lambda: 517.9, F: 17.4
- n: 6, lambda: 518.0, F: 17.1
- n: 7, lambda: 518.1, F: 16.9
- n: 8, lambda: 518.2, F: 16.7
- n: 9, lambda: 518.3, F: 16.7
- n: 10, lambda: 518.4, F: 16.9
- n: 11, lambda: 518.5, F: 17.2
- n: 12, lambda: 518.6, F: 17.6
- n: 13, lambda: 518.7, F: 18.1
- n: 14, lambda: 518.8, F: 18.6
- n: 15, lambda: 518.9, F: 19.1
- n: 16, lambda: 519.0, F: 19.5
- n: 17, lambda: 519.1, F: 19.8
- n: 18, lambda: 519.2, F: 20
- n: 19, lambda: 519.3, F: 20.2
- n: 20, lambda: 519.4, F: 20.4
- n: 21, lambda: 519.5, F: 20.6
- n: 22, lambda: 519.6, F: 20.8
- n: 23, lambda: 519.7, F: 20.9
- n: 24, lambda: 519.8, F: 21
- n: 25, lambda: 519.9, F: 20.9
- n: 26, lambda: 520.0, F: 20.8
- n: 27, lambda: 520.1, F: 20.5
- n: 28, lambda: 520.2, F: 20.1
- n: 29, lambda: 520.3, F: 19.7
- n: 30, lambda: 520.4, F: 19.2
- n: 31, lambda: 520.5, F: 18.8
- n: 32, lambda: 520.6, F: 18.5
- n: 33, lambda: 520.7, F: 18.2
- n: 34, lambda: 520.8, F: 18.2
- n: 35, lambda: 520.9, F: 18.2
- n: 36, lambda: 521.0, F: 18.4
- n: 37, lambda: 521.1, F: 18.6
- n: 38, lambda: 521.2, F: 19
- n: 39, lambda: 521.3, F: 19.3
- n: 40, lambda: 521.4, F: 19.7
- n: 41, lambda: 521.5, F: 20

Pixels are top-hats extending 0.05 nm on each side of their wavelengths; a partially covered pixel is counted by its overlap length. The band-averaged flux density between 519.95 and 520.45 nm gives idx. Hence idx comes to 20.1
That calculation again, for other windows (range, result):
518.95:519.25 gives 19.8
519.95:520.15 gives 20.6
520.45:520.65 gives 18.6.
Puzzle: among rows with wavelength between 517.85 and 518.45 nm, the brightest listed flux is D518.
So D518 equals 17.4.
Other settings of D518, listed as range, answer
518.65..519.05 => 19.5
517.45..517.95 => 17.5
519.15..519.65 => 20.8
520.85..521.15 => 18.6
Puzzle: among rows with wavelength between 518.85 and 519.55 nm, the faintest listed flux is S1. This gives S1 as 19.1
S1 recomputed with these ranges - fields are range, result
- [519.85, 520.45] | 19.2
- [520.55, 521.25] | 18.2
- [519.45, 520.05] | 20.6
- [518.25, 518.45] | 16.7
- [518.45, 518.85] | 17.2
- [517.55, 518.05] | 17.1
